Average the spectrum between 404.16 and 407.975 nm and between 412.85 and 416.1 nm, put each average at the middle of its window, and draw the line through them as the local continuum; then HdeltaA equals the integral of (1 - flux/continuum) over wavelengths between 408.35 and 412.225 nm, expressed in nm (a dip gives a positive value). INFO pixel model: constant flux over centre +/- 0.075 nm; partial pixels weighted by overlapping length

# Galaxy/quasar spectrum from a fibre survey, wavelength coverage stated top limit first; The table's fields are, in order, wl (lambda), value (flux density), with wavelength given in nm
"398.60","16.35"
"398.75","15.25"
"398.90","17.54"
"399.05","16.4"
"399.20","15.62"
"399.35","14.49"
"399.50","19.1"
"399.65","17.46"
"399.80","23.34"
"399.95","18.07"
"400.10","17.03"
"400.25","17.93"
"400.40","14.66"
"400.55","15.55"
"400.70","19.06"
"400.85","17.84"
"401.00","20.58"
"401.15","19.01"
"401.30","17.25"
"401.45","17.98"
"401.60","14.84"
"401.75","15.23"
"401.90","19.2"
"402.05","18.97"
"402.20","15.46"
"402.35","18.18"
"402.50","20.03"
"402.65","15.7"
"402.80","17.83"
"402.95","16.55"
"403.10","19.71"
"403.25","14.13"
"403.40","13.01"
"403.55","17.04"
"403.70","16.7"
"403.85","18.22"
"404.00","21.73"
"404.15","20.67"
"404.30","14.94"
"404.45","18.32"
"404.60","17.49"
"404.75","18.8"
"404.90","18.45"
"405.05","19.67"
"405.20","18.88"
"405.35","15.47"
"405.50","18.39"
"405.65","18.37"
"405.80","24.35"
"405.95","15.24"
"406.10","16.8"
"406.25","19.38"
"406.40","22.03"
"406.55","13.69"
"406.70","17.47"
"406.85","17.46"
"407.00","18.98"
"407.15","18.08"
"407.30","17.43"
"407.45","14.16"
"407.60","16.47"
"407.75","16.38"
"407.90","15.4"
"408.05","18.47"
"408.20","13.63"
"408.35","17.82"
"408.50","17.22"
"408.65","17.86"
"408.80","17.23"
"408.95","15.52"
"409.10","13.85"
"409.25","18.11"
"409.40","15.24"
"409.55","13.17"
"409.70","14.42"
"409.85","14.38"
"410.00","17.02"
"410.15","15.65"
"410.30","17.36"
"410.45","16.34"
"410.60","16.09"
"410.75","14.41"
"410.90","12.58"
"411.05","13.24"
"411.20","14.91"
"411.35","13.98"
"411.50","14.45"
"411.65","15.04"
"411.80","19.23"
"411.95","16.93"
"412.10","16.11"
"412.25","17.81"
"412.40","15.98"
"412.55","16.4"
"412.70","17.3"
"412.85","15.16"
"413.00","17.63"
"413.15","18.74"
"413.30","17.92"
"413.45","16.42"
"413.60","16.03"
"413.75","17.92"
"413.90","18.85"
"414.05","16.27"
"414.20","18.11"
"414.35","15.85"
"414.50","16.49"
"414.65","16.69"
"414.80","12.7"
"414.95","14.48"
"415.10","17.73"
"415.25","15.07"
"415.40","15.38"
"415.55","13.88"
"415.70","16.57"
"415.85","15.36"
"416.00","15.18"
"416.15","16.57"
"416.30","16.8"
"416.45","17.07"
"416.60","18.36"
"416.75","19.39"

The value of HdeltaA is 0.31 nm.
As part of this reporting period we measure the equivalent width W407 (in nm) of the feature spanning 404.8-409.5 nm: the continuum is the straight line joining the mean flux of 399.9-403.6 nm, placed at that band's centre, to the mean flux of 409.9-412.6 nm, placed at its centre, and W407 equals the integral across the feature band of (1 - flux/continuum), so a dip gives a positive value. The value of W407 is -0.27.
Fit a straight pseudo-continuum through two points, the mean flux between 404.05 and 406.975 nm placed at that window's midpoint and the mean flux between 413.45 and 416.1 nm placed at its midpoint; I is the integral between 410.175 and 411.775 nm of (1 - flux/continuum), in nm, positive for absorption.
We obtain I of 0.18 nm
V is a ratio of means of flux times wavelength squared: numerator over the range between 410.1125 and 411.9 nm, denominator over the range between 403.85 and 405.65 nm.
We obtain 0.86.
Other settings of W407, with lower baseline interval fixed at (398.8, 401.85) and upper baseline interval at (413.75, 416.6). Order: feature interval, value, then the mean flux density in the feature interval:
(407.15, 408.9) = 0.02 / 16.6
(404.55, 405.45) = -0.06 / 18.2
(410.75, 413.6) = 0.06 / 16.1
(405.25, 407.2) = -0.14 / 18.1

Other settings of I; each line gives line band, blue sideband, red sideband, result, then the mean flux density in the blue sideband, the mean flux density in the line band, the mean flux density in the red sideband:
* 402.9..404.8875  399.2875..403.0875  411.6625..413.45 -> 0.003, 17.7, 17.5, 17.1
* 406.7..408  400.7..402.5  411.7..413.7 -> 0.042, 17.8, 16.9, 17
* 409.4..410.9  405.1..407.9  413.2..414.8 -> 0.175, 17.7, 15.3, 16.9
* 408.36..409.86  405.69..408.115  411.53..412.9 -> 0.119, 17.6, 15.8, 16.6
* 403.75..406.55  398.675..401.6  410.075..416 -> -0.269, 17.5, 18.6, 16.1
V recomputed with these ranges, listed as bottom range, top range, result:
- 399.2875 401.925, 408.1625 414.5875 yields 0.96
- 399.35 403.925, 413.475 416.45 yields 0.99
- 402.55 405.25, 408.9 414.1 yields 0.94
